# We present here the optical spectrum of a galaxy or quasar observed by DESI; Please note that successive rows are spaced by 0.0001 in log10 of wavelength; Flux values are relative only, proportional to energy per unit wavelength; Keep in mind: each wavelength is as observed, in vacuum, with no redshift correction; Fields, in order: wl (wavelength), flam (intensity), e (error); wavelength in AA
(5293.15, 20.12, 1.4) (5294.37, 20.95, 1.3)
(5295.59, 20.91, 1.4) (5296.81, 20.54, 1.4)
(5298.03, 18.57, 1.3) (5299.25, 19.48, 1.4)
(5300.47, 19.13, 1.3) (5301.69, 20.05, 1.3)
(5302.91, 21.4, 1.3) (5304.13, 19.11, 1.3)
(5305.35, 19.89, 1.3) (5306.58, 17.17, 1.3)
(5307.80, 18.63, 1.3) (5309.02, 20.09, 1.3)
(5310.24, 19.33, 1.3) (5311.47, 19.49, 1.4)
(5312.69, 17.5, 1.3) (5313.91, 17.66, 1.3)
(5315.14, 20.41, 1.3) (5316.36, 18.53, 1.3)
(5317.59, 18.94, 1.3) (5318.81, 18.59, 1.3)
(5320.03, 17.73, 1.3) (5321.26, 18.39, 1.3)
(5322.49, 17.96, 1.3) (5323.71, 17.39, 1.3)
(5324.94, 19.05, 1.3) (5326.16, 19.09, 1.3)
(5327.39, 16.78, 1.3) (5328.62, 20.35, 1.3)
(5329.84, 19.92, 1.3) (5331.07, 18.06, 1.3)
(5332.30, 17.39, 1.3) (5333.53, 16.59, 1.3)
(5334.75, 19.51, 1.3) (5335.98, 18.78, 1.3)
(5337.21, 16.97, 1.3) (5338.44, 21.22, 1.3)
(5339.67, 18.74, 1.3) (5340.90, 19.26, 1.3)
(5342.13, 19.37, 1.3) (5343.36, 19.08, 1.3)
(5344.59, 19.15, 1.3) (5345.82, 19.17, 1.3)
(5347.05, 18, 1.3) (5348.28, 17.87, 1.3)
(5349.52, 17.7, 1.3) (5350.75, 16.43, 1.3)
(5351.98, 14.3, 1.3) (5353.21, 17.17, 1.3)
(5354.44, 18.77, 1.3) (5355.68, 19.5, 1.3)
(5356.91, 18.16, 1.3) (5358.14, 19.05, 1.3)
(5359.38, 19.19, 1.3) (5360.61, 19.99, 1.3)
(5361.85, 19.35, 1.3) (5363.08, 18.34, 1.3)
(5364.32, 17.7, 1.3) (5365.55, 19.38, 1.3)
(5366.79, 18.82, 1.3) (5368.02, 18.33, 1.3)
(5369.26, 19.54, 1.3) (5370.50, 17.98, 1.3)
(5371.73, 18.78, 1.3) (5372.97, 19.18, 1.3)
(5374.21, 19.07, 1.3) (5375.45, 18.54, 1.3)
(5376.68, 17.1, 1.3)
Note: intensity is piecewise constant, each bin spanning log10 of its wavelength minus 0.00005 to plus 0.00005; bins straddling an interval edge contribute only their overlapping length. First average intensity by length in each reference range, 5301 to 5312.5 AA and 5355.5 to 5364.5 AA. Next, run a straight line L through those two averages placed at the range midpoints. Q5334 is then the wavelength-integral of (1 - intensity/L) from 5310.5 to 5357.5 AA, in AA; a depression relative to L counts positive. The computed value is 1.9 AA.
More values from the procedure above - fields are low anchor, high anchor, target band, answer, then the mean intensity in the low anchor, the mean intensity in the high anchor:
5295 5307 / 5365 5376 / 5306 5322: 0.7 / 19.7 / 18.8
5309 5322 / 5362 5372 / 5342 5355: 0.6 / 18.7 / 18.6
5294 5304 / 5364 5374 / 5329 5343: 0.5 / 20.1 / 18.8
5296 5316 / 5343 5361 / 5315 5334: 0.4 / 19.3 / 18.2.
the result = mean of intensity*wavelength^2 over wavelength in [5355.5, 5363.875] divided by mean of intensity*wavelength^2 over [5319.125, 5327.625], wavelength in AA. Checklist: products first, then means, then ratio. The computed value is 1.06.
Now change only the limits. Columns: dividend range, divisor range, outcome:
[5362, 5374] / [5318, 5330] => 1.03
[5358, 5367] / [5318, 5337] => 1.05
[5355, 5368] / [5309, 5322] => 1.03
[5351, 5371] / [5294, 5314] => 0.97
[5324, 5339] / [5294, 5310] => 0.96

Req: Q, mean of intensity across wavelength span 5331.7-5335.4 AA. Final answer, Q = 17.9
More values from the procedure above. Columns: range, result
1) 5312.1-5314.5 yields 17.6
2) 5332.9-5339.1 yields 18.6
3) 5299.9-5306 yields 19.9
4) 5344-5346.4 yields 19.2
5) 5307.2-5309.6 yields 19.4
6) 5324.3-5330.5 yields 19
